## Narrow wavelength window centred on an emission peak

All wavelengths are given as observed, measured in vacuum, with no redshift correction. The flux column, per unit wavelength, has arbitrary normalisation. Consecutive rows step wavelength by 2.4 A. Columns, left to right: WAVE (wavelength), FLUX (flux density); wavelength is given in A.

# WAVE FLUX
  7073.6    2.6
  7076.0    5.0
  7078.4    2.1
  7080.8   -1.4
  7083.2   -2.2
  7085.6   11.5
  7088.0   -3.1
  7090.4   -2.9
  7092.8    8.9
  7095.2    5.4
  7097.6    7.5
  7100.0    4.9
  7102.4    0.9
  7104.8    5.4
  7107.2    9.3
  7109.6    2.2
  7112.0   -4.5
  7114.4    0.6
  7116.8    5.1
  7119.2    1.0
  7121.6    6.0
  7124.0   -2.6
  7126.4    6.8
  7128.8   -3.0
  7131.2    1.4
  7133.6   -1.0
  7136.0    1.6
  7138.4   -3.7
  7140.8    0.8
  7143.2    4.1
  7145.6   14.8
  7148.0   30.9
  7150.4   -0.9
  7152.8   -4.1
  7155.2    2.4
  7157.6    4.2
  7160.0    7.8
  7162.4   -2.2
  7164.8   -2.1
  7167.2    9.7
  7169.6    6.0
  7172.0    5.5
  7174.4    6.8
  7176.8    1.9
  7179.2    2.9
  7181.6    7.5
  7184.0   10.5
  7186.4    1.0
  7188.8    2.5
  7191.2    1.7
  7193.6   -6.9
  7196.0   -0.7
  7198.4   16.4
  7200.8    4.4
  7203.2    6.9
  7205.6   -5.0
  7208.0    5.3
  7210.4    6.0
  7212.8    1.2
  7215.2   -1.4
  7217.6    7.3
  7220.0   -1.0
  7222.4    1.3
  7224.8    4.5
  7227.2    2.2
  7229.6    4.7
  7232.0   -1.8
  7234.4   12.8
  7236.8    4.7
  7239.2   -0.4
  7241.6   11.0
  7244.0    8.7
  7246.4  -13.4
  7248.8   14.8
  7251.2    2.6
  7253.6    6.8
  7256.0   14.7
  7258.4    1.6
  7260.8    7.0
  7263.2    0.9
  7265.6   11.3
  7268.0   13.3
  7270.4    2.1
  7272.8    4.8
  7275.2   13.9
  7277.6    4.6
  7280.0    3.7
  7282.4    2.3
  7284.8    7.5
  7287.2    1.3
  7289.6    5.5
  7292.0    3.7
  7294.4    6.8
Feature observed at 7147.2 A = H-gamma 4340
